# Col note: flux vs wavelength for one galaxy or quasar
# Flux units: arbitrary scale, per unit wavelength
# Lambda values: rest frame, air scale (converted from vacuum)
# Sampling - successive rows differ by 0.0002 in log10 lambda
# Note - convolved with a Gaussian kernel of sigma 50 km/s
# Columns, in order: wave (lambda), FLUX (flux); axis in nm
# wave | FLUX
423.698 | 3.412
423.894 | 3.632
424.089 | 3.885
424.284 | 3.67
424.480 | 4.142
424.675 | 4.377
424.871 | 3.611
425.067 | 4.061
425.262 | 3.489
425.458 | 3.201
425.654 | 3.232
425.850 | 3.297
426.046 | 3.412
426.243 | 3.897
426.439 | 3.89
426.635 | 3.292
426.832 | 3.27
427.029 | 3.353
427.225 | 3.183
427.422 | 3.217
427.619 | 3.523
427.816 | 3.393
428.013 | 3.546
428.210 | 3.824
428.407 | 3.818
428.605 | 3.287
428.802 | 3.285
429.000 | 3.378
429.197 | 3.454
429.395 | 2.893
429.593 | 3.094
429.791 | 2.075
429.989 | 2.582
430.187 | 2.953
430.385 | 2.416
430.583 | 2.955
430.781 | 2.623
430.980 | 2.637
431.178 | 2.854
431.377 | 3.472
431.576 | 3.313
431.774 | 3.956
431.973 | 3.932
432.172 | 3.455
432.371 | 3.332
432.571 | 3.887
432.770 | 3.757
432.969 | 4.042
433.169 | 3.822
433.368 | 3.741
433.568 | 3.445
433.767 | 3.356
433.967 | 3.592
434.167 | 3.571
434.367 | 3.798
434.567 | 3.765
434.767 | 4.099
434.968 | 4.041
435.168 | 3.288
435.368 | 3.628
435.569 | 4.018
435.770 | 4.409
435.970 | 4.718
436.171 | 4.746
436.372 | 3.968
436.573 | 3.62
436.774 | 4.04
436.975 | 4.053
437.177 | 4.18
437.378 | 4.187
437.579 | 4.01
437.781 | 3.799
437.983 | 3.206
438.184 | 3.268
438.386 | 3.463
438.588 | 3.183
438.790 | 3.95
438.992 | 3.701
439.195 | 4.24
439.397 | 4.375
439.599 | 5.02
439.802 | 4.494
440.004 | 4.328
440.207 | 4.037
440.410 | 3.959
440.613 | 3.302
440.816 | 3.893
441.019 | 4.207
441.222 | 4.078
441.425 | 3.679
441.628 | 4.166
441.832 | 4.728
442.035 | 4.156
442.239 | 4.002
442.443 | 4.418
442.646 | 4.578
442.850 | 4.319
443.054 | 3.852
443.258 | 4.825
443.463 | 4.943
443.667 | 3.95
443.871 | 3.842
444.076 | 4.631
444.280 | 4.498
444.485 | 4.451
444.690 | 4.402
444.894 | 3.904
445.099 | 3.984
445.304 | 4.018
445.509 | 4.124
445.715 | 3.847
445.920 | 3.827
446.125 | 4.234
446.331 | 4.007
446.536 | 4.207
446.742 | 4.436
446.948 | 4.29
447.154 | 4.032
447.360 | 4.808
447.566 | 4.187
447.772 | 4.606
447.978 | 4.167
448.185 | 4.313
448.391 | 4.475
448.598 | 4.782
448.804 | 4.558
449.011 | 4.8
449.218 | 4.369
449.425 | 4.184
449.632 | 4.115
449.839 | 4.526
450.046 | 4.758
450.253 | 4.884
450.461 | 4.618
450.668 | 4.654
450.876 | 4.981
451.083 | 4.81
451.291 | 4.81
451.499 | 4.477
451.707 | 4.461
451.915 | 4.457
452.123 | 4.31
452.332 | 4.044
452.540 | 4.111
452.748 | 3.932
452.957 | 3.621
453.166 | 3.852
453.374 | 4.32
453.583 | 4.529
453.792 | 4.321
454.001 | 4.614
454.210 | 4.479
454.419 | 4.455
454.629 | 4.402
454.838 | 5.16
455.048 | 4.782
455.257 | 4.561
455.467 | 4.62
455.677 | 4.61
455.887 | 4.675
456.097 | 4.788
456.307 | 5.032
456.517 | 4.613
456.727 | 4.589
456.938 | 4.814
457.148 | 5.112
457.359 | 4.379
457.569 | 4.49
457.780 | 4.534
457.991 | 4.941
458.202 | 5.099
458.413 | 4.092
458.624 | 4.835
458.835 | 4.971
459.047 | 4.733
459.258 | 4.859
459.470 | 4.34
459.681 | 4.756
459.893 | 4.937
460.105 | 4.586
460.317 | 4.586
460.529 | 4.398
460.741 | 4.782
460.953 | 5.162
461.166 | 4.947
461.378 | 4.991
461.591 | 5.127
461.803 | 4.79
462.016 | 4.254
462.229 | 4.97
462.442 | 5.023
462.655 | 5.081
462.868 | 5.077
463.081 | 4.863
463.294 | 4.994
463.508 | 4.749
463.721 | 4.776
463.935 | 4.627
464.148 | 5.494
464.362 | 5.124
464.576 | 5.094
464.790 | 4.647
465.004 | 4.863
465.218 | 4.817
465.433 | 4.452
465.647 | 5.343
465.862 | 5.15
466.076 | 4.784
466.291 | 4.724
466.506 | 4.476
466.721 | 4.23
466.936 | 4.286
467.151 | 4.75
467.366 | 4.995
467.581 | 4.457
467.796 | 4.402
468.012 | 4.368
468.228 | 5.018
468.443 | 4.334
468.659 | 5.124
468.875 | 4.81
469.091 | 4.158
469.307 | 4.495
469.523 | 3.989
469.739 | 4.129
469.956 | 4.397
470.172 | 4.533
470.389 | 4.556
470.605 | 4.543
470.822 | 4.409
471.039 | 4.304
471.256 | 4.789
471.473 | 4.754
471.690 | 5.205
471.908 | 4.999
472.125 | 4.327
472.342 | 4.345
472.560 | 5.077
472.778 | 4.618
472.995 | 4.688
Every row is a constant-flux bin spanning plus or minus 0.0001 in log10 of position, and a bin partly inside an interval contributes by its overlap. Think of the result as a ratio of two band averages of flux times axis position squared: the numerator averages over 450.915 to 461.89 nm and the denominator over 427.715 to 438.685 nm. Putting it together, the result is 1.44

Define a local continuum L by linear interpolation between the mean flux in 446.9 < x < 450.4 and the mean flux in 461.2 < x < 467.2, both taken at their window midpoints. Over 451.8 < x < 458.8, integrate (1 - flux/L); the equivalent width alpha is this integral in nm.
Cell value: 0.16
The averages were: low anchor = 4.47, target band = 4.53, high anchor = 4.84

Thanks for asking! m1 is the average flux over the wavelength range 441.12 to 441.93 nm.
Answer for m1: 4.16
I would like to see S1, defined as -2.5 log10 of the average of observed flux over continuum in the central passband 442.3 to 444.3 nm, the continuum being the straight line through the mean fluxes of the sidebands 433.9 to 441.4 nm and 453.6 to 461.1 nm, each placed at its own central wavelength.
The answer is -0.05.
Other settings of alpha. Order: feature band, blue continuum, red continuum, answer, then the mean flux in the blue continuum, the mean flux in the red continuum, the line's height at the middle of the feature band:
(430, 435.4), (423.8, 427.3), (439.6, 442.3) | 0.55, 3.61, 4.11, 3.84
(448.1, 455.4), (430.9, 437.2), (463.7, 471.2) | -0.42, 3.77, 4.65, 4.23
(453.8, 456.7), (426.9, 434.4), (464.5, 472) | -0.33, 3.33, 4.64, 4.19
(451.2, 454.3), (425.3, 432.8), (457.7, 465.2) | 0.09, 3.28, 4.83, 4.42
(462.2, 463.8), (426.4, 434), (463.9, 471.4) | -0.16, 3.32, 4.65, 4.48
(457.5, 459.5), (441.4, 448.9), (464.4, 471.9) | -0.10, 4.28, 4.64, 4.49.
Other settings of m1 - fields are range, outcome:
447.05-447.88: 4.41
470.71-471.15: 4.36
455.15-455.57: 4.6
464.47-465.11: 4.87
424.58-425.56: 3.74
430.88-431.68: 3.08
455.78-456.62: 4.78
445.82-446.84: 4.14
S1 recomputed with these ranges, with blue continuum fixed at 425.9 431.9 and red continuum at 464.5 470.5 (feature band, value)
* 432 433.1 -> -0.11 mag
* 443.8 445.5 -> -0.11 mag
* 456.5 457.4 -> -0.12 mag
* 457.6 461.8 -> -0.10 mag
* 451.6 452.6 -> -0.06 mag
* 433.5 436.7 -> -0.13 mag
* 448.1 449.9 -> -0.13 mag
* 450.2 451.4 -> -0.19 mag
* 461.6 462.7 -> -0.10 mag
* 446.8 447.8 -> -0.13 mag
